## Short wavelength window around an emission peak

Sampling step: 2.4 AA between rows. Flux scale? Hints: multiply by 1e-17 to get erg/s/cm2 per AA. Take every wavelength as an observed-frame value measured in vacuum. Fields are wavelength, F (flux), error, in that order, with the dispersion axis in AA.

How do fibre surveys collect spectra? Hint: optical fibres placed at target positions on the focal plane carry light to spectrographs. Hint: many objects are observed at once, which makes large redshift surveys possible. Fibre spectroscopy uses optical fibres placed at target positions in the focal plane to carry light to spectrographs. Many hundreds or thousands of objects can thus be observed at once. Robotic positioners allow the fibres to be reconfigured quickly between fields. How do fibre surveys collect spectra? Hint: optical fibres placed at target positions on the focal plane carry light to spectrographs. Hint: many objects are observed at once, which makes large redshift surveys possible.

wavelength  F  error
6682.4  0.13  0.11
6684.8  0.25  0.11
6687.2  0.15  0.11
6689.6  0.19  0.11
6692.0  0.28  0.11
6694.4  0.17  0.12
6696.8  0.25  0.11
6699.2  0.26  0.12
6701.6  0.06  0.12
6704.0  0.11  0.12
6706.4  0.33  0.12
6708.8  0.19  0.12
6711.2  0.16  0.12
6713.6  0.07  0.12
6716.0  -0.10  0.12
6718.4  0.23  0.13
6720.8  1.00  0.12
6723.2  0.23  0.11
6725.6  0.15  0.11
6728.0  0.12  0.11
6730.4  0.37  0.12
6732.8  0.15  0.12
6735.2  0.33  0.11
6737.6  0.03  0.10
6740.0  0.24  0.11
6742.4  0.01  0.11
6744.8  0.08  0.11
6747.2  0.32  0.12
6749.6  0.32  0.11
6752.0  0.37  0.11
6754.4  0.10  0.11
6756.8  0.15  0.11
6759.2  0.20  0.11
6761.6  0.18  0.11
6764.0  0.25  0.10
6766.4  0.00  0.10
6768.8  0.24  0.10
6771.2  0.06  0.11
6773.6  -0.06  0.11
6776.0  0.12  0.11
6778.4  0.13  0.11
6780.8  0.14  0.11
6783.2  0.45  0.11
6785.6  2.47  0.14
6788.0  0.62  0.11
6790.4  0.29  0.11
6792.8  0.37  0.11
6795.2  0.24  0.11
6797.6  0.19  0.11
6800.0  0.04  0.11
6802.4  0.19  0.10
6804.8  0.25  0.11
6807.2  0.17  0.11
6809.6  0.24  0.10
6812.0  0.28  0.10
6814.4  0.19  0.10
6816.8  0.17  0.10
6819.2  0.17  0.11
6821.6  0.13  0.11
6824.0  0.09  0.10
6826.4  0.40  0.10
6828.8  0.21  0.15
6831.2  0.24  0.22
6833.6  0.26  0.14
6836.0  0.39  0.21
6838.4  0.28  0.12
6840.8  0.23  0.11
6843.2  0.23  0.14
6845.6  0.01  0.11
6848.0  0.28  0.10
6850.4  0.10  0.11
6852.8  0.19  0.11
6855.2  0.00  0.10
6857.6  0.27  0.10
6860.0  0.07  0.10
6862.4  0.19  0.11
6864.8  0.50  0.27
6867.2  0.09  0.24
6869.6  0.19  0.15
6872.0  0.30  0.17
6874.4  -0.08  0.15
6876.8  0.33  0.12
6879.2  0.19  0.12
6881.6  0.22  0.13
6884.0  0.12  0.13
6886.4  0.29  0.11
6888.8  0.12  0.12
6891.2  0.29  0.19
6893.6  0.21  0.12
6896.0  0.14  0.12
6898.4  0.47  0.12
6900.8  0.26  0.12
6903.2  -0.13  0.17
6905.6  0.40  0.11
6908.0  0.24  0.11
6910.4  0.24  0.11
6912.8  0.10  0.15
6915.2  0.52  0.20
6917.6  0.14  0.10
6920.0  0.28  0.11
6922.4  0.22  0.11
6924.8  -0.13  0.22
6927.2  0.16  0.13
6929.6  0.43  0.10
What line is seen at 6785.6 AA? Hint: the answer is [O III]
